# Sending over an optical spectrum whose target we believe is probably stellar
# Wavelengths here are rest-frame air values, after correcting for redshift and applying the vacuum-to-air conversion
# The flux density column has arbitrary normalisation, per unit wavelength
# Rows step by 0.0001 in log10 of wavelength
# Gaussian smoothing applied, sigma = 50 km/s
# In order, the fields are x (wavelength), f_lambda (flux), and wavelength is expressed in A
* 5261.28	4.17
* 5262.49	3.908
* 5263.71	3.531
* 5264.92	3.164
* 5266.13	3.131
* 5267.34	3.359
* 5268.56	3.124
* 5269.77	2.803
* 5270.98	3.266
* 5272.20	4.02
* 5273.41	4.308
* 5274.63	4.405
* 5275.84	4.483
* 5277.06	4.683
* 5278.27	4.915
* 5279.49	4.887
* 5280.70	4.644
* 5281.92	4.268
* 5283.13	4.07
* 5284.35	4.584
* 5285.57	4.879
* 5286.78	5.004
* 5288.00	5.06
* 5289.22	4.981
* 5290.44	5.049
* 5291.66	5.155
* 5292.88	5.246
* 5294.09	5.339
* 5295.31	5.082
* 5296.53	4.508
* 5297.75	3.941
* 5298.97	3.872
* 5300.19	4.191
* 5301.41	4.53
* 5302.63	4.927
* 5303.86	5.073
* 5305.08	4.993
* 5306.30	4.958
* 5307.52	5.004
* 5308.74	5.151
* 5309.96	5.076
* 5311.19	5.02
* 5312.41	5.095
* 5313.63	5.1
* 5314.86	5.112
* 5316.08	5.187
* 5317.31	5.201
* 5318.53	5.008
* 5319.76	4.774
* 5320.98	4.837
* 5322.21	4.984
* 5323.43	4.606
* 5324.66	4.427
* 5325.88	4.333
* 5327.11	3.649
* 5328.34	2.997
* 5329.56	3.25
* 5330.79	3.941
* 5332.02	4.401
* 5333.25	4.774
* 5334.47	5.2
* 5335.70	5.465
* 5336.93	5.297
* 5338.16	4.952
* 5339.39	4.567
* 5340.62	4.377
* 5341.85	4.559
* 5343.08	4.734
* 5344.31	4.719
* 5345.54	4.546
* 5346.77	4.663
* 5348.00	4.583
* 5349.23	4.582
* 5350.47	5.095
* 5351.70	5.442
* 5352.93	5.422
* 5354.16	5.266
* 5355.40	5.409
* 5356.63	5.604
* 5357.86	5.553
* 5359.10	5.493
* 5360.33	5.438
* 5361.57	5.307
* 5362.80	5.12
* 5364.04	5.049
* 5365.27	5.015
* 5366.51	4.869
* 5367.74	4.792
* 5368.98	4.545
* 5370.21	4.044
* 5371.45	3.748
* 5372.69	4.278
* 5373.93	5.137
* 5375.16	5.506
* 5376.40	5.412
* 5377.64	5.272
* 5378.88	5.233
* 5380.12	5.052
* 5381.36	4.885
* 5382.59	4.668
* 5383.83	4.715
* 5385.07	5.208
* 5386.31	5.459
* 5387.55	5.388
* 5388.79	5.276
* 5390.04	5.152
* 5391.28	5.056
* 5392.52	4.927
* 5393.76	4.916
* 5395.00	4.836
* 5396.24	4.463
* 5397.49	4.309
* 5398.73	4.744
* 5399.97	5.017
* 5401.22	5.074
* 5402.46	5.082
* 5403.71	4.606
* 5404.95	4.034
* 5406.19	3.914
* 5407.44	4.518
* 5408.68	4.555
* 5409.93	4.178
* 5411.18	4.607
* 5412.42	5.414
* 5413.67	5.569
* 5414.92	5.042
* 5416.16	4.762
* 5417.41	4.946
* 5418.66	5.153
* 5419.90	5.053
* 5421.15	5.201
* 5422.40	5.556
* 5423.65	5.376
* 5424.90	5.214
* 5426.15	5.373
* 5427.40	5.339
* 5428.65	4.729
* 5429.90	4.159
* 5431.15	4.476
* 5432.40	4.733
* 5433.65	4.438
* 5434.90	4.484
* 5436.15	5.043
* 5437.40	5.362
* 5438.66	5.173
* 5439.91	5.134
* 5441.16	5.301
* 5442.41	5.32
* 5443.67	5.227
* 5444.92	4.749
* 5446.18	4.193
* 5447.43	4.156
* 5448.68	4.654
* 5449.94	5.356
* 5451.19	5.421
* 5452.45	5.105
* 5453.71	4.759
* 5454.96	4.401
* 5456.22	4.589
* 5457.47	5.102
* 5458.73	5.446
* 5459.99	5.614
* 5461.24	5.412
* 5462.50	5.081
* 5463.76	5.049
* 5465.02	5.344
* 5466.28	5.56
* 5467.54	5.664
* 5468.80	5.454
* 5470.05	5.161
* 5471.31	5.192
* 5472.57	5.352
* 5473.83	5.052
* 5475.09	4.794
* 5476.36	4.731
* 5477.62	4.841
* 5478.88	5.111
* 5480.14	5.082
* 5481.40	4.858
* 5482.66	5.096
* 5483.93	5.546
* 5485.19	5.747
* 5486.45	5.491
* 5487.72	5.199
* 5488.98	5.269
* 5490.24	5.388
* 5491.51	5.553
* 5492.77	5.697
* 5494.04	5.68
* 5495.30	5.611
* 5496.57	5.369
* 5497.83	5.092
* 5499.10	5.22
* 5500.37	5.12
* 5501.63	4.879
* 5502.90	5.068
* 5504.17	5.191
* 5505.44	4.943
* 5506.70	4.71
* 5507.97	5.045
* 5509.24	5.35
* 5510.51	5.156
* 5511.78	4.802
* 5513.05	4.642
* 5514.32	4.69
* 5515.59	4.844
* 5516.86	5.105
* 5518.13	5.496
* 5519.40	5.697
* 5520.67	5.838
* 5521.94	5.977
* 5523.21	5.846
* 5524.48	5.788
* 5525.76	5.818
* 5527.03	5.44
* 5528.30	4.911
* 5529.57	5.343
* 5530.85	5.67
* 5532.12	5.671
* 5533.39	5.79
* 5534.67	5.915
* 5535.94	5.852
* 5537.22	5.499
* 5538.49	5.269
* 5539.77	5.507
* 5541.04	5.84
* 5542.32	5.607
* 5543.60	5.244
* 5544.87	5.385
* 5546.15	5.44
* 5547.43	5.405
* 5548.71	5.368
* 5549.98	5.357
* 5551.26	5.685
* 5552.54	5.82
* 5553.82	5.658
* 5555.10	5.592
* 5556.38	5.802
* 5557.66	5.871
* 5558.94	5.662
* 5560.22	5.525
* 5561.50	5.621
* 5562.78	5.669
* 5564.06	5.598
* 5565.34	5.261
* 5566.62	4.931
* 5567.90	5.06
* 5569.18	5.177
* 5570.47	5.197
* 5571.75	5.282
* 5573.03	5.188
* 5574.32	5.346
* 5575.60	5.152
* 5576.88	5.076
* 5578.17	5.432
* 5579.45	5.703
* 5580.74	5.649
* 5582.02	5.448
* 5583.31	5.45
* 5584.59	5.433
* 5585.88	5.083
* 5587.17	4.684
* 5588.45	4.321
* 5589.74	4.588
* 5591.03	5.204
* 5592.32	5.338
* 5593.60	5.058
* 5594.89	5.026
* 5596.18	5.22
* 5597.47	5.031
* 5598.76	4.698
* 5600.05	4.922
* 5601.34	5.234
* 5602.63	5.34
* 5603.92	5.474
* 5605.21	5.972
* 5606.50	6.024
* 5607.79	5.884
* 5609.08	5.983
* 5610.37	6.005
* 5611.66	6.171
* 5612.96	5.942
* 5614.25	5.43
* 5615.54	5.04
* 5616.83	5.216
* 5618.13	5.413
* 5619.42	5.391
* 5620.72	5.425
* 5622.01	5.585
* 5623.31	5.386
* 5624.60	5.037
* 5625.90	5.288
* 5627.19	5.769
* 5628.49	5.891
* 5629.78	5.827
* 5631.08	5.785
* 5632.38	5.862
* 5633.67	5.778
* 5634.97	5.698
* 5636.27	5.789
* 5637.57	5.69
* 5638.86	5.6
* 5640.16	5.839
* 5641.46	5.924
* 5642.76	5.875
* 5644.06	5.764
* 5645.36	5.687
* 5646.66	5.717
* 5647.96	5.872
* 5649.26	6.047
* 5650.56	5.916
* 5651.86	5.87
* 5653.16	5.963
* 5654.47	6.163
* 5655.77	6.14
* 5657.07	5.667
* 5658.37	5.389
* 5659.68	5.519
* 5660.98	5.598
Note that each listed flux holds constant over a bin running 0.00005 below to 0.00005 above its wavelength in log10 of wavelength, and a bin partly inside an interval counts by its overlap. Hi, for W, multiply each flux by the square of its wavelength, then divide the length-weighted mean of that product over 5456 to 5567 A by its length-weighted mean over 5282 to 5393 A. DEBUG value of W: 1.18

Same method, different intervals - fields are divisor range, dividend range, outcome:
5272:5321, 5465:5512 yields 1.17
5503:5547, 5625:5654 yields 1.12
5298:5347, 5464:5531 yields 1.20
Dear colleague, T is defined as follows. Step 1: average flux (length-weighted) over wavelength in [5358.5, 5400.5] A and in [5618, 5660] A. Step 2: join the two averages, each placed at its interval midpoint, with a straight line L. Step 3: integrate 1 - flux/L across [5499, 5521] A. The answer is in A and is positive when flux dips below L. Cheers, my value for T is 1.0 A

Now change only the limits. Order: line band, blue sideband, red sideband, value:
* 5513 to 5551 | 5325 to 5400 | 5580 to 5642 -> -1.7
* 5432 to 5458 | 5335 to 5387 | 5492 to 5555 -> 1.5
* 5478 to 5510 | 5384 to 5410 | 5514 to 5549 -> 0.4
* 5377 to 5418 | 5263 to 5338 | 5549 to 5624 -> -0.4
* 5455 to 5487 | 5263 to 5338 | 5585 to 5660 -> -0.8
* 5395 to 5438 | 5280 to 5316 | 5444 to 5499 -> 1.9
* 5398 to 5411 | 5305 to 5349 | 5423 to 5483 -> 0.9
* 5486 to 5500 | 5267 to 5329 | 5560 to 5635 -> -0.8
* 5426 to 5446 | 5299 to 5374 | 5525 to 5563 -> 1.0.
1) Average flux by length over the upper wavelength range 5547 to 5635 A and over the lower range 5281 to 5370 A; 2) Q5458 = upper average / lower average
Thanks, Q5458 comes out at 1.13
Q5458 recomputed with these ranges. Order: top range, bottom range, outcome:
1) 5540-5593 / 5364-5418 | 1.11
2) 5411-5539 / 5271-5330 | 1.11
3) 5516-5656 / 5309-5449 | 1.13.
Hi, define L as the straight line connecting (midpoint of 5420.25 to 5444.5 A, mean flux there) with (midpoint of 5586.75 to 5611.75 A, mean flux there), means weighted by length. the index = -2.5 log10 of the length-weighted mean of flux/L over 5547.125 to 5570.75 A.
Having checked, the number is -0.05 mag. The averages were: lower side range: 5.03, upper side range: 5.3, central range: 5.49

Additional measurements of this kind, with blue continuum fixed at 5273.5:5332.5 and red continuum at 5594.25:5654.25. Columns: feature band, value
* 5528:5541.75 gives -0.045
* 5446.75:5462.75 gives 0.026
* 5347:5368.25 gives -0.072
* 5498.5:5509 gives 0.049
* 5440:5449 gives 0.058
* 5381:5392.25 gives -0.036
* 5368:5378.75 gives 0.028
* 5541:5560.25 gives -0.033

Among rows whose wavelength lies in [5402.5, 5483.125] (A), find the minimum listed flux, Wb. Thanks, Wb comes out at 3.914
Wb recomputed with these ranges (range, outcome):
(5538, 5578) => 4.931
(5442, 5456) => 4.156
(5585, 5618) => 4.321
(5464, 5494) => 4.731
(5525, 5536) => 4.911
